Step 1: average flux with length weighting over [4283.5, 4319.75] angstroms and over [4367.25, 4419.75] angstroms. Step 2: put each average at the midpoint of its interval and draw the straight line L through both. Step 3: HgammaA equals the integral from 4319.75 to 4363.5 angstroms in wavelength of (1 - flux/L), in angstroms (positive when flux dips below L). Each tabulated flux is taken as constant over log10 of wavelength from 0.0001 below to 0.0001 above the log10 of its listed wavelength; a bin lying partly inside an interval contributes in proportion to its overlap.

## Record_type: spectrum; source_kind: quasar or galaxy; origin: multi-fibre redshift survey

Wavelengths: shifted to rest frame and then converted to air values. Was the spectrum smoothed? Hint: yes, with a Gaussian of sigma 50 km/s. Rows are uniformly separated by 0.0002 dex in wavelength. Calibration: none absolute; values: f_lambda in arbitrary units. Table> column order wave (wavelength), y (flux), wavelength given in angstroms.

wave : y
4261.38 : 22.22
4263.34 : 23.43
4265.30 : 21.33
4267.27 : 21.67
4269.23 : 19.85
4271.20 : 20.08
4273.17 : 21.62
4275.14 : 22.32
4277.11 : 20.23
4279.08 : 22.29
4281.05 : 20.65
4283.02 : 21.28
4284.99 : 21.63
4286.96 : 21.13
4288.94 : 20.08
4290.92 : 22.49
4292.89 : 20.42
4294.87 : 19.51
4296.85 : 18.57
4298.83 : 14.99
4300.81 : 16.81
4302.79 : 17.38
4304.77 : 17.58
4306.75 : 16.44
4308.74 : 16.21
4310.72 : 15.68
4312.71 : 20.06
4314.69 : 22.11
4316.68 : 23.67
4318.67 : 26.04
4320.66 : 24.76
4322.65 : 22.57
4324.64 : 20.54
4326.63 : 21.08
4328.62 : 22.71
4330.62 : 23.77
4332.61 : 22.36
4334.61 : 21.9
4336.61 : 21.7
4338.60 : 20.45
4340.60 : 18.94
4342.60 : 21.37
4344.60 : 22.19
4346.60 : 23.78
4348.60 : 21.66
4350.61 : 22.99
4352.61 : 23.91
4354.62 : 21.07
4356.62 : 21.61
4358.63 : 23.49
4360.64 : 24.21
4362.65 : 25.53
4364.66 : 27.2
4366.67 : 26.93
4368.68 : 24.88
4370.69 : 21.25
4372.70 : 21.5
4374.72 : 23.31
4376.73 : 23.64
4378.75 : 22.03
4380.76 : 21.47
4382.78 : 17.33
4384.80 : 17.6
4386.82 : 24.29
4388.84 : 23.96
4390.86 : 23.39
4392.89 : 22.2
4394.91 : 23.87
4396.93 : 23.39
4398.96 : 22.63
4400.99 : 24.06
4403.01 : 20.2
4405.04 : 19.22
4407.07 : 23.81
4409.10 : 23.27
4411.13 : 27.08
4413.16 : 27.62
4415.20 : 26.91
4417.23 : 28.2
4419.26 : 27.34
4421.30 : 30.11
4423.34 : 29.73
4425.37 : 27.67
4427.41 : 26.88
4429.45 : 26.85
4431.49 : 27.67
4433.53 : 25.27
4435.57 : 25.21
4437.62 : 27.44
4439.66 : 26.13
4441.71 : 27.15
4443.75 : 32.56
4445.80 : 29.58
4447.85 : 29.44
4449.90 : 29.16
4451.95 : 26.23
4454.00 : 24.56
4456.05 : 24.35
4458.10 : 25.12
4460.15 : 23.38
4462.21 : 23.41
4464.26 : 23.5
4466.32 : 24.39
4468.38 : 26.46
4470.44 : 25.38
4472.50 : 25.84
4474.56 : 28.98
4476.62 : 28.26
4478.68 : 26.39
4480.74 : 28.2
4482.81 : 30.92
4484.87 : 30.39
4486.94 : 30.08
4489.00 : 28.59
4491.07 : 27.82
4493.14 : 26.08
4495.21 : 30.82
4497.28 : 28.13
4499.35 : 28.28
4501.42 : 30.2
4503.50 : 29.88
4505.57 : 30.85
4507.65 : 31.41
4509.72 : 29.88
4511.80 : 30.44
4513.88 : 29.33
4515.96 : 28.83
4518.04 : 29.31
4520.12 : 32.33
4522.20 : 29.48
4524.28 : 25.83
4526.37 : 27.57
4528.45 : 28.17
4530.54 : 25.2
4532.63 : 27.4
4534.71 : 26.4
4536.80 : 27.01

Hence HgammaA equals -2.6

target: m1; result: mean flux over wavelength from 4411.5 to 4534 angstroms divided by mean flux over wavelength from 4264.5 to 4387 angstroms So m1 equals 1.30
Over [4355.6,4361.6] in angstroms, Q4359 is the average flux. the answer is 23.1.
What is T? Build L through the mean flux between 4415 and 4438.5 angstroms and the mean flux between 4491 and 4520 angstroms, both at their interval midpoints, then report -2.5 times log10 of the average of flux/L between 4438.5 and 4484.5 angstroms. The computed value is 0.06 mag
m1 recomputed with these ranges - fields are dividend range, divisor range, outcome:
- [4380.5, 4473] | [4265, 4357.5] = 1.21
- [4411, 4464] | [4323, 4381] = 1.19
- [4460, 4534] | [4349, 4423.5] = 1.19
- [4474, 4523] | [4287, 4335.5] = 1.44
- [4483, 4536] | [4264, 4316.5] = 1.46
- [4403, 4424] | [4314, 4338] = 1.14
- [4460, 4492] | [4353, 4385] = 1.19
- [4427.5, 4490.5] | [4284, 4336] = 1.32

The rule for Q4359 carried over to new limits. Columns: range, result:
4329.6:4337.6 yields 22.4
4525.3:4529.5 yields 27.8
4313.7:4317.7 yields 22.9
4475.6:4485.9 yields 28.8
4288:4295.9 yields 20.6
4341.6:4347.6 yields 22.5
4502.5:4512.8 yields 30.5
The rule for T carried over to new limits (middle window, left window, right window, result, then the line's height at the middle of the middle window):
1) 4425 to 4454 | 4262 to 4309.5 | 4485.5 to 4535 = -0.06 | 26.1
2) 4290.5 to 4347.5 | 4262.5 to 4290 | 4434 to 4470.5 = 0.10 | 22.5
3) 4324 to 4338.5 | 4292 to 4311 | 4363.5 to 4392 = -0.13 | 19.5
